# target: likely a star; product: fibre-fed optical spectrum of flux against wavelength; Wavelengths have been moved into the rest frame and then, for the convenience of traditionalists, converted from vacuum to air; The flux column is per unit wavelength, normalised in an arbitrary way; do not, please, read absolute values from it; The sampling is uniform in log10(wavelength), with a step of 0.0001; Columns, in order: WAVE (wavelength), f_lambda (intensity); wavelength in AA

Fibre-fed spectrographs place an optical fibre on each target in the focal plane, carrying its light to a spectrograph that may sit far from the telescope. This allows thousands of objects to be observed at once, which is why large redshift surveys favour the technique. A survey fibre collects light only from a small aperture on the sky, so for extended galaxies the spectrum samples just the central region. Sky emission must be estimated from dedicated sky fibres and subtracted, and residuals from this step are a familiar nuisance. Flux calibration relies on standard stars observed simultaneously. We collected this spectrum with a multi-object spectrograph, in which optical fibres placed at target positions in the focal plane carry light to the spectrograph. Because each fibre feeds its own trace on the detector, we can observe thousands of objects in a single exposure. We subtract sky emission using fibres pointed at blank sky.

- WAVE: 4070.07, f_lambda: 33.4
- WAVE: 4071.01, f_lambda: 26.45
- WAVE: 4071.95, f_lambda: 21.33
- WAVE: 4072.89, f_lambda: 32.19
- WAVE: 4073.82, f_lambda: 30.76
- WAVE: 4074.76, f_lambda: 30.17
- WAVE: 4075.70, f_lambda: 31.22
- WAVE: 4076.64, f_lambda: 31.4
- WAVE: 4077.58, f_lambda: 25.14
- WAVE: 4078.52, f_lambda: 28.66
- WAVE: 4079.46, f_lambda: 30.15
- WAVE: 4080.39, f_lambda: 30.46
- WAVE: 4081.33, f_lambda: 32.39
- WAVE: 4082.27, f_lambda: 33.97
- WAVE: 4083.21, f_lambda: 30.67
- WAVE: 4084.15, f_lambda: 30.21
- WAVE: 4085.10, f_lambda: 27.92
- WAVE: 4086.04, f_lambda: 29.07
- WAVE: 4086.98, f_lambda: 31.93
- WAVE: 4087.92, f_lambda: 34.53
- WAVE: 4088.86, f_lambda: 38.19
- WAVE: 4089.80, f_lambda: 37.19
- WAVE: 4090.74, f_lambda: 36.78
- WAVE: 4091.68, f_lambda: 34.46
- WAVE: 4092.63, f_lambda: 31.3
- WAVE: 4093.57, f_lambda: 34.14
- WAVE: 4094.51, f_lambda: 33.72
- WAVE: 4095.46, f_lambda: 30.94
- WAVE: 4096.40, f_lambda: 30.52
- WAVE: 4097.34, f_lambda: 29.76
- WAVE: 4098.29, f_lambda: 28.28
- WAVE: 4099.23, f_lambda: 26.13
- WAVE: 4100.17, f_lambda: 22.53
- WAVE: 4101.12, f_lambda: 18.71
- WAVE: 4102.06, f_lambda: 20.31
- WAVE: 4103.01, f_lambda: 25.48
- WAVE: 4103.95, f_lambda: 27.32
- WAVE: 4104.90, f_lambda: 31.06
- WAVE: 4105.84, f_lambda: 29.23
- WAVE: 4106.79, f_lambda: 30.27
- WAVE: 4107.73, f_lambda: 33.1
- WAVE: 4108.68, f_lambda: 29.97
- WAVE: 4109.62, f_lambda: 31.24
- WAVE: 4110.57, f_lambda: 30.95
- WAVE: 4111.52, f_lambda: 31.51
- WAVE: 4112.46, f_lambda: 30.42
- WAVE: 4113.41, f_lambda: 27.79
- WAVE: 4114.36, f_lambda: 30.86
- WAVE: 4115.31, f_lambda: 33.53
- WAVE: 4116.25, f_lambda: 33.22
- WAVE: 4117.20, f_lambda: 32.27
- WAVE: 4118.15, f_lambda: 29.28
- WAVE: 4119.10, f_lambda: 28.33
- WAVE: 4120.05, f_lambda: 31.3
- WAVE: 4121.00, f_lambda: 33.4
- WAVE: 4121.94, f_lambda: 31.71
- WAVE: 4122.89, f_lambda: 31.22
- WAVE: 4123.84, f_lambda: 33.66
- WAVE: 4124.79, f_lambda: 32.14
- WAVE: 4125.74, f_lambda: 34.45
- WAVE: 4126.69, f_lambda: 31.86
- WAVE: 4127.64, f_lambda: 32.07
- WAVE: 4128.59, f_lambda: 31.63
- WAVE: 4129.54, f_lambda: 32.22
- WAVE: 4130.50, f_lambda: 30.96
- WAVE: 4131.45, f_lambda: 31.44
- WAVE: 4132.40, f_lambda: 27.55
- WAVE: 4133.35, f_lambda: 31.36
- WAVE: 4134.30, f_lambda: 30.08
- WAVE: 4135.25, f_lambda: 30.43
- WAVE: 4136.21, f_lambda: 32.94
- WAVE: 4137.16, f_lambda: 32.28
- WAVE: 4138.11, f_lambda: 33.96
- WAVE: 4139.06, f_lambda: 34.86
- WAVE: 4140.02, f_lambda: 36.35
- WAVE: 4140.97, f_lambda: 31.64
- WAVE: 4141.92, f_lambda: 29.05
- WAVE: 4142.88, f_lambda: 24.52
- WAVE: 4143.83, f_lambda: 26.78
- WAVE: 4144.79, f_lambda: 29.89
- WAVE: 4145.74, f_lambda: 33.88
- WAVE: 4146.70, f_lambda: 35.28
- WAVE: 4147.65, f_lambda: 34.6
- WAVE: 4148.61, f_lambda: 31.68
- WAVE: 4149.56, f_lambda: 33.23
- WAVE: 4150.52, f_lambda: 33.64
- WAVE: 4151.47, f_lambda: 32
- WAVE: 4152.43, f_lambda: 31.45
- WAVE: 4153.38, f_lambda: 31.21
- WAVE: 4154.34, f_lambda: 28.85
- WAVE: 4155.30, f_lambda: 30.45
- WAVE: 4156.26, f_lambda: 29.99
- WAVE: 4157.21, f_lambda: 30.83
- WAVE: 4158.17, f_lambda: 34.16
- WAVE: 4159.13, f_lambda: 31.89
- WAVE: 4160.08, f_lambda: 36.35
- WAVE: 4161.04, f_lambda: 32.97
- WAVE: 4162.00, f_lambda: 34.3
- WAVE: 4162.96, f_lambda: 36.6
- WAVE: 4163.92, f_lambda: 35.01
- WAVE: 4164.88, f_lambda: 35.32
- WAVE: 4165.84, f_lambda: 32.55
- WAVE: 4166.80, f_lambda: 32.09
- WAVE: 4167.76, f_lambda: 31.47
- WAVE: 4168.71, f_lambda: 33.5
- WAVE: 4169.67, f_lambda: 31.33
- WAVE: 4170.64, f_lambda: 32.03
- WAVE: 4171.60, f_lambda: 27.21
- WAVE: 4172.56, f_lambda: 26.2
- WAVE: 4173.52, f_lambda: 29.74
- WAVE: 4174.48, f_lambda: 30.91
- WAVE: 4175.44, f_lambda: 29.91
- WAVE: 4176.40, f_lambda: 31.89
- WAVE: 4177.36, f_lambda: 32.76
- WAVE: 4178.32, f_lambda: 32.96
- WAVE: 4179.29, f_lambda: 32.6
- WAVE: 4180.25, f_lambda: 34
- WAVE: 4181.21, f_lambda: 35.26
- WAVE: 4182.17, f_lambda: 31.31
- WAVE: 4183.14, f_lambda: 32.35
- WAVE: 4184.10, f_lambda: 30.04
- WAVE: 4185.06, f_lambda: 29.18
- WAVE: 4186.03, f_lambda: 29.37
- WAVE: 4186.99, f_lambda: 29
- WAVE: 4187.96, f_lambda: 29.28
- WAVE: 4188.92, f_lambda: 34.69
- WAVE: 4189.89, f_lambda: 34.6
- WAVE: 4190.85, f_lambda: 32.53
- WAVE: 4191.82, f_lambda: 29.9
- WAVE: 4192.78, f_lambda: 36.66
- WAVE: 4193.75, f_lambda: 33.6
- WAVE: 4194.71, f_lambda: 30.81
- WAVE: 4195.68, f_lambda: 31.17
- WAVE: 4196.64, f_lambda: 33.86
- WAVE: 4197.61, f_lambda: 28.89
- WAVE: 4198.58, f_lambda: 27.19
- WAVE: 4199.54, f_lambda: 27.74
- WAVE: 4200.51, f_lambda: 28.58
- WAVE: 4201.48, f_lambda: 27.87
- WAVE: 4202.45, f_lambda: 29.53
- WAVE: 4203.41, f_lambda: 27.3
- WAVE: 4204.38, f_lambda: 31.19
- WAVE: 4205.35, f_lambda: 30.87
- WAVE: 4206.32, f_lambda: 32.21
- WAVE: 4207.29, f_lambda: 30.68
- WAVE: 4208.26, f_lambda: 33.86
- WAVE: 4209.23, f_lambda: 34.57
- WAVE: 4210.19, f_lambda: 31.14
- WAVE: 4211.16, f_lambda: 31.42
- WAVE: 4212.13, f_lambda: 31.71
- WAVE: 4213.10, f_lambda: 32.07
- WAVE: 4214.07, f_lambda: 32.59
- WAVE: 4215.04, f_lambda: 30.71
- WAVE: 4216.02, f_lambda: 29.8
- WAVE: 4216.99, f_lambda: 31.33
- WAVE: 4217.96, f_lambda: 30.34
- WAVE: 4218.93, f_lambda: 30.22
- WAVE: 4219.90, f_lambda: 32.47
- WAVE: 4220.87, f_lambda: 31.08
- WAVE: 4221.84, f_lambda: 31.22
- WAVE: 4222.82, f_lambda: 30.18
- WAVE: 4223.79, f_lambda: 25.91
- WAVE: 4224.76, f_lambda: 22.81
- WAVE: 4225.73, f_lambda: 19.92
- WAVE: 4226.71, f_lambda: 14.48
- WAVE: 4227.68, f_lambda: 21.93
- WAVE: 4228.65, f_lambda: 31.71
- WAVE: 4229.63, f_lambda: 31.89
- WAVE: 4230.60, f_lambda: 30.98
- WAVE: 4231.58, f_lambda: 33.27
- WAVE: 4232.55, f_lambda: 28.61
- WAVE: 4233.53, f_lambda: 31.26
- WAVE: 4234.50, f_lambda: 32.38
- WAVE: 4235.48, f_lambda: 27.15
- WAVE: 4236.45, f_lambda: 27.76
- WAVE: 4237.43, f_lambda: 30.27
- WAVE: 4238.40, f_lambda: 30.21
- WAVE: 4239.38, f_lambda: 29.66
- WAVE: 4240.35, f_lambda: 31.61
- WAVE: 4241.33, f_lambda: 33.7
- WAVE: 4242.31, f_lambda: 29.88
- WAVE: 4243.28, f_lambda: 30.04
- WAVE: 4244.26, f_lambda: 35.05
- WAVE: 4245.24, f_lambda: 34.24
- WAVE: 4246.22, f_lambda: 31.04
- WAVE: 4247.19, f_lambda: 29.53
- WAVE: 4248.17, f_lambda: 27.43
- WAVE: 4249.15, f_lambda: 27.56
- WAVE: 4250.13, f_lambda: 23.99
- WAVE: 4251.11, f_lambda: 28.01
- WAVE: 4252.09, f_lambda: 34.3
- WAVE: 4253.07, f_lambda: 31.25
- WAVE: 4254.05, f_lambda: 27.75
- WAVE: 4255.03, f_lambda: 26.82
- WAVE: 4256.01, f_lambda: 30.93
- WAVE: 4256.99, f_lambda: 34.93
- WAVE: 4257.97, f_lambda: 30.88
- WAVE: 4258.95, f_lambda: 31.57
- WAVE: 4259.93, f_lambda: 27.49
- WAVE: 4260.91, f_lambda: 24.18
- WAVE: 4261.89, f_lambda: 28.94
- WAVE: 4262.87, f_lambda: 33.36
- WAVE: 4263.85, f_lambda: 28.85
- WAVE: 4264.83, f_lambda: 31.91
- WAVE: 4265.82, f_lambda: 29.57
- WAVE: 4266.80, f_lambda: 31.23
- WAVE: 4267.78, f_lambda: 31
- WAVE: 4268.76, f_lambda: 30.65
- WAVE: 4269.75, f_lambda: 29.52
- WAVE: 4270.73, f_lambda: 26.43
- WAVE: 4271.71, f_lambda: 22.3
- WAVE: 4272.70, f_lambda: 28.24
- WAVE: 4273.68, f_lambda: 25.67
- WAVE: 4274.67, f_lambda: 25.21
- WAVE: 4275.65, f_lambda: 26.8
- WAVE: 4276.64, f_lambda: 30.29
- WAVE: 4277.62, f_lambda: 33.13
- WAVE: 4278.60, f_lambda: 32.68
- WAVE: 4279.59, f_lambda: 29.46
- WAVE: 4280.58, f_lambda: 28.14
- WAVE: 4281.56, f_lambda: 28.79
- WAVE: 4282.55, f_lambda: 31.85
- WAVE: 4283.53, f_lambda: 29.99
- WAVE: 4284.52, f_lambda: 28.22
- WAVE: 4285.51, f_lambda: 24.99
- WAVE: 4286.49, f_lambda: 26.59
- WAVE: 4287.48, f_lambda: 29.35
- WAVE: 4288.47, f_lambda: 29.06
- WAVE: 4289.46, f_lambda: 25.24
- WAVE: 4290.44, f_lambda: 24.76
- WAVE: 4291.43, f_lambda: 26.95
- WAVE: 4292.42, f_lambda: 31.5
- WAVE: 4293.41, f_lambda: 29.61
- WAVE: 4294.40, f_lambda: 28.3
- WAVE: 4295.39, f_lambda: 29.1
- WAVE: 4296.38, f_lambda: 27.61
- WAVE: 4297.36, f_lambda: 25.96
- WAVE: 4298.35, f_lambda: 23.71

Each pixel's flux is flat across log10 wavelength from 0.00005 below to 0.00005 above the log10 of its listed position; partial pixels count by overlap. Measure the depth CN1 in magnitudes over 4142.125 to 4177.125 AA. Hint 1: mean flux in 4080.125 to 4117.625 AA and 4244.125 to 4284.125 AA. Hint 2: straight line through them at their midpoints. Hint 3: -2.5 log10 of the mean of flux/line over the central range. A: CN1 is -0.06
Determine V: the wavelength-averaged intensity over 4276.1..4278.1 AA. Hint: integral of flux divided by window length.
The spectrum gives 31.6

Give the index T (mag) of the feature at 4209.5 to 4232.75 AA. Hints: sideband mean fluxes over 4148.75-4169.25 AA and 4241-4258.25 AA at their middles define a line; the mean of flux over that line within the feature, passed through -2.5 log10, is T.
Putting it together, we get 0.07 mag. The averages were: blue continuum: 32.7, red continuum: 30.4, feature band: 29.1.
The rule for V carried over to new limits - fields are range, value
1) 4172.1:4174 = 28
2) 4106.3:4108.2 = 31.7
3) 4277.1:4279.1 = 32.9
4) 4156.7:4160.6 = 33.3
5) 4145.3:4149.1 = 33.9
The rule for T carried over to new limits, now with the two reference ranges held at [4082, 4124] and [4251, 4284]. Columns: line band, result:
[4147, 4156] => -0.06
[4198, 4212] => -0.02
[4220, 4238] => 0.06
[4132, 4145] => -0.02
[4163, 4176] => -0.05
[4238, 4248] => -0.06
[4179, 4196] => -0.07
